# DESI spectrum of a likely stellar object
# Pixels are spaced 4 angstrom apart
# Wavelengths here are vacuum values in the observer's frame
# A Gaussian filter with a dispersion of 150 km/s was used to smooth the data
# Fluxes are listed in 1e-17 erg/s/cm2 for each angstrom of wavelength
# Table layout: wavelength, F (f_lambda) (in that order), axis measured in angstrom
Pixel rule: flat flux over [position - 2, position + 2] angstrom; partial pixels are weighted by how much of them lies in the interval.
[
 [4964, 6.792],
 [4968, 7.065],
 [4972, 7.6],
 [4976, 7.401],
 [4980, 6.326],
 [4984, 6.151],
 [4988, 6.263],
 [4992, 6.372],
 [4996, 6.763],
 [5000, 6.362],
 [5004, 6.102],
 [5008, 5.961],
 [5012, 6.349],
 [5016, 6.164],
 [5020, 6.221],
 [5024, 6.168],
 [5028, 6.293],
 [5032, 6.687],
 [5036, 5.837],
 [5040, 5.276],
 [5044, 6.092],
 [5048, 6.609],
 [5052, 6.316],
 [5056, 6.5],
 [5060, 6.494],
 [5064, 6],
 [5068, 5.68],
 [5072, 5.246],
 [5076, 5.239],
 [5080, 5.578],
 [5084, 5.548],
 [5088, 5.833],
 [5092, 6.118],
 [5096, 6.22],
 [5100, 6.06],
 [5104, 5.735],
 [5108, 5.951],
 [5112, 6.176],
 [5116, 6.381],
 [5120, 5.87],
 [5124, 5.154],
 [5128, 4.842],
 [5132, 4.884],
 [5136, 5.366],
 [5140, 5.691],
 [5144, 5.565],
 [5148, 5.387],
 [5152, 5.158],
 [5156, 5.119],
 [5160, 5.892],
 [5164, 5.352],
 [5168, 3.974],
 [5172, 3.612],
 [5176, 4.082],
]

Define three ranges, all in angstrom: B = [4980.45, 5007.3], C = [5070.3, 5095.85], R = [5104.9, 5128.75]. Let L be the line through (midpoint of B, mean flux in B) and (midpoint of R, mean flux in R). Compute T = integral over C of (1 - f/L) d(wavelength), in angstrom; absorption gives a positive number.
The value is 1.2 angstrom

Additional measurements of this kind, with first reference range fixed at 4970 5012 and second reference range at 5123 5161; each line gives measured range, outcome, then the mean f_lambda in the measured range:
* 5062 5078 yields 0.92 angstrom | 5.54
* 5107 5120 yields -1.45 angstrom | 6.14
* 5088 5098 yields -0.72 angstrom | 6.1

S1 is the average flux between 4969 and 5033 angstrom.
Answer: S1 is 6.45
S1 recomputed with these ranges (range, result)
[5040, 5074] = 6.07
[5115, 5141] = 5.41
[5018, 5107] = 5.99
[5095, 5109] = 5.98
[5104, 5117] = 6.09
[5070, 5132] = 5.7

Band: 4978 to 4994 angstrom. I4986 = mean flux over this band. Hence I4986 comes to 6.28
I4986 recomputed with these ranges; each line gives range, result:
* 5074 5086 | 5.46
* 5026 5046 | 6.04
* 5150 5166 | 5.38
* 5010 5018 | 6.26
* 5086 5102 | 6.06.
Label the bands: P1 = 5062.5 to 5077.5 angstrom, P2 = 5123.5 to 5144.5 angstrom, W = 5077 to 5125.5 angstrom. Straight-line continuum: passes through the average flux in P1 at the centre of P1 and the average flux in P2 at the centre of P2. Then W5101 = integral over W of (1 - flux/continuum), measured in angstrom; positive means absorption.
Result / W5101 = -4.4 angstrom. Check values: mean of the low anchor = 5.54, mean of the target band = 5.88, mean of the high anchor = 5.23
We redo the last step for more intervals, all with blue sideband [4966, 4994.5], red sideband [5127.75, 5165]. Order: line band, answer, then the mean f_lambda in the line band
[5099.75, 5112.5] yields -0.6 angstrom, 5.95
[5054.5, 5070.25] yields -0.2 angstrom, 6.14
